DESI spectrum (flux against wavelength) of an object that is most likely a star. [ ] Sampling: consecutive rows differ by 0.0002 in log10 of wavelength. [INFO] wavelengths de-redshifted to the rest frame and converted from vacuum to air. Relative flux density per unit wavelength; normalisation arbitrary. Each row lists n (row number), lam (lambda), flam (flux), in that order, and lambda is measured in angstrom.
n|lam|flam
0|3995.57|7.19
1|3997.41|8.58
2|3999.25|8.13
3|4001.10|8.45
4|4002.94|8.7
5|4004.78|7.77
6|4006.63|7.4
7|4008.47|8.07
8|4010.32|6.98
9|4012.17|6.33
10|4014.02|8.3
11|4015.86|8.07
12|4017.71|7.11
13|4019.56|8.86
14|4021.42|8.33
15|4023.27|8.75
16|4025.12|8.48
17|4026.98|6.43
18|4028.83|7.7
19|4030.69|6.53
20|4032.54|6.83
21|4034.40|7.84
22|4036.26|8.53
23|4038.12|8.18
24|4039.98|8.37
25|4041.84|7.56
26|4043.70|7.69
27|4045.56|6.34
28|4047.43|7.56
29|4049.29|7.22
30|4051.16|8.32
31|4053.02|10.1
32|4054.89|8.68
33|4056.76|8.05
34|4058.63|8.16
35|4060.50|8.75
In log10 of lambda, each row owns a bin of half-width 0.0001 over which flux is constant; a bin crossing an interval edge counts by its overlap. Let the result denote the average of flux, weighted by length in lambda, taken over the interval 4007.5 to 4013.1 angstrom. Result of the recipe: 7.13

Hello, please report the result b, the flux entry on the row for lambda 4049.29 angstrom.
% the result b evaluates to 7.22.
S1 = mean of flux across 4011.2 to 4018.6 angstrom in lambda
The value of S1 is 7.46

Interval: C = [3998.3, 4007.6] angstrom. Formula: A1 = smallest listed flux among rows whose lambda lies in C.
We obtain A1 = 7.4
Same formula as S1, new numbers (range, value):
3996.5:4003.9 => 8.46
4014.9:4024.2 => 8.23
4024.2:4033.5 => 7.19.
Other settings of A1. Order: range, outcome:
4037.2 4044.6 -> 7.56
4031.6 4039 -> 6.83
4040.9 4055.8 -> 6.34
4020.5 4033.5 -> 6.43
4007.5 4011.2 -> 6.98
